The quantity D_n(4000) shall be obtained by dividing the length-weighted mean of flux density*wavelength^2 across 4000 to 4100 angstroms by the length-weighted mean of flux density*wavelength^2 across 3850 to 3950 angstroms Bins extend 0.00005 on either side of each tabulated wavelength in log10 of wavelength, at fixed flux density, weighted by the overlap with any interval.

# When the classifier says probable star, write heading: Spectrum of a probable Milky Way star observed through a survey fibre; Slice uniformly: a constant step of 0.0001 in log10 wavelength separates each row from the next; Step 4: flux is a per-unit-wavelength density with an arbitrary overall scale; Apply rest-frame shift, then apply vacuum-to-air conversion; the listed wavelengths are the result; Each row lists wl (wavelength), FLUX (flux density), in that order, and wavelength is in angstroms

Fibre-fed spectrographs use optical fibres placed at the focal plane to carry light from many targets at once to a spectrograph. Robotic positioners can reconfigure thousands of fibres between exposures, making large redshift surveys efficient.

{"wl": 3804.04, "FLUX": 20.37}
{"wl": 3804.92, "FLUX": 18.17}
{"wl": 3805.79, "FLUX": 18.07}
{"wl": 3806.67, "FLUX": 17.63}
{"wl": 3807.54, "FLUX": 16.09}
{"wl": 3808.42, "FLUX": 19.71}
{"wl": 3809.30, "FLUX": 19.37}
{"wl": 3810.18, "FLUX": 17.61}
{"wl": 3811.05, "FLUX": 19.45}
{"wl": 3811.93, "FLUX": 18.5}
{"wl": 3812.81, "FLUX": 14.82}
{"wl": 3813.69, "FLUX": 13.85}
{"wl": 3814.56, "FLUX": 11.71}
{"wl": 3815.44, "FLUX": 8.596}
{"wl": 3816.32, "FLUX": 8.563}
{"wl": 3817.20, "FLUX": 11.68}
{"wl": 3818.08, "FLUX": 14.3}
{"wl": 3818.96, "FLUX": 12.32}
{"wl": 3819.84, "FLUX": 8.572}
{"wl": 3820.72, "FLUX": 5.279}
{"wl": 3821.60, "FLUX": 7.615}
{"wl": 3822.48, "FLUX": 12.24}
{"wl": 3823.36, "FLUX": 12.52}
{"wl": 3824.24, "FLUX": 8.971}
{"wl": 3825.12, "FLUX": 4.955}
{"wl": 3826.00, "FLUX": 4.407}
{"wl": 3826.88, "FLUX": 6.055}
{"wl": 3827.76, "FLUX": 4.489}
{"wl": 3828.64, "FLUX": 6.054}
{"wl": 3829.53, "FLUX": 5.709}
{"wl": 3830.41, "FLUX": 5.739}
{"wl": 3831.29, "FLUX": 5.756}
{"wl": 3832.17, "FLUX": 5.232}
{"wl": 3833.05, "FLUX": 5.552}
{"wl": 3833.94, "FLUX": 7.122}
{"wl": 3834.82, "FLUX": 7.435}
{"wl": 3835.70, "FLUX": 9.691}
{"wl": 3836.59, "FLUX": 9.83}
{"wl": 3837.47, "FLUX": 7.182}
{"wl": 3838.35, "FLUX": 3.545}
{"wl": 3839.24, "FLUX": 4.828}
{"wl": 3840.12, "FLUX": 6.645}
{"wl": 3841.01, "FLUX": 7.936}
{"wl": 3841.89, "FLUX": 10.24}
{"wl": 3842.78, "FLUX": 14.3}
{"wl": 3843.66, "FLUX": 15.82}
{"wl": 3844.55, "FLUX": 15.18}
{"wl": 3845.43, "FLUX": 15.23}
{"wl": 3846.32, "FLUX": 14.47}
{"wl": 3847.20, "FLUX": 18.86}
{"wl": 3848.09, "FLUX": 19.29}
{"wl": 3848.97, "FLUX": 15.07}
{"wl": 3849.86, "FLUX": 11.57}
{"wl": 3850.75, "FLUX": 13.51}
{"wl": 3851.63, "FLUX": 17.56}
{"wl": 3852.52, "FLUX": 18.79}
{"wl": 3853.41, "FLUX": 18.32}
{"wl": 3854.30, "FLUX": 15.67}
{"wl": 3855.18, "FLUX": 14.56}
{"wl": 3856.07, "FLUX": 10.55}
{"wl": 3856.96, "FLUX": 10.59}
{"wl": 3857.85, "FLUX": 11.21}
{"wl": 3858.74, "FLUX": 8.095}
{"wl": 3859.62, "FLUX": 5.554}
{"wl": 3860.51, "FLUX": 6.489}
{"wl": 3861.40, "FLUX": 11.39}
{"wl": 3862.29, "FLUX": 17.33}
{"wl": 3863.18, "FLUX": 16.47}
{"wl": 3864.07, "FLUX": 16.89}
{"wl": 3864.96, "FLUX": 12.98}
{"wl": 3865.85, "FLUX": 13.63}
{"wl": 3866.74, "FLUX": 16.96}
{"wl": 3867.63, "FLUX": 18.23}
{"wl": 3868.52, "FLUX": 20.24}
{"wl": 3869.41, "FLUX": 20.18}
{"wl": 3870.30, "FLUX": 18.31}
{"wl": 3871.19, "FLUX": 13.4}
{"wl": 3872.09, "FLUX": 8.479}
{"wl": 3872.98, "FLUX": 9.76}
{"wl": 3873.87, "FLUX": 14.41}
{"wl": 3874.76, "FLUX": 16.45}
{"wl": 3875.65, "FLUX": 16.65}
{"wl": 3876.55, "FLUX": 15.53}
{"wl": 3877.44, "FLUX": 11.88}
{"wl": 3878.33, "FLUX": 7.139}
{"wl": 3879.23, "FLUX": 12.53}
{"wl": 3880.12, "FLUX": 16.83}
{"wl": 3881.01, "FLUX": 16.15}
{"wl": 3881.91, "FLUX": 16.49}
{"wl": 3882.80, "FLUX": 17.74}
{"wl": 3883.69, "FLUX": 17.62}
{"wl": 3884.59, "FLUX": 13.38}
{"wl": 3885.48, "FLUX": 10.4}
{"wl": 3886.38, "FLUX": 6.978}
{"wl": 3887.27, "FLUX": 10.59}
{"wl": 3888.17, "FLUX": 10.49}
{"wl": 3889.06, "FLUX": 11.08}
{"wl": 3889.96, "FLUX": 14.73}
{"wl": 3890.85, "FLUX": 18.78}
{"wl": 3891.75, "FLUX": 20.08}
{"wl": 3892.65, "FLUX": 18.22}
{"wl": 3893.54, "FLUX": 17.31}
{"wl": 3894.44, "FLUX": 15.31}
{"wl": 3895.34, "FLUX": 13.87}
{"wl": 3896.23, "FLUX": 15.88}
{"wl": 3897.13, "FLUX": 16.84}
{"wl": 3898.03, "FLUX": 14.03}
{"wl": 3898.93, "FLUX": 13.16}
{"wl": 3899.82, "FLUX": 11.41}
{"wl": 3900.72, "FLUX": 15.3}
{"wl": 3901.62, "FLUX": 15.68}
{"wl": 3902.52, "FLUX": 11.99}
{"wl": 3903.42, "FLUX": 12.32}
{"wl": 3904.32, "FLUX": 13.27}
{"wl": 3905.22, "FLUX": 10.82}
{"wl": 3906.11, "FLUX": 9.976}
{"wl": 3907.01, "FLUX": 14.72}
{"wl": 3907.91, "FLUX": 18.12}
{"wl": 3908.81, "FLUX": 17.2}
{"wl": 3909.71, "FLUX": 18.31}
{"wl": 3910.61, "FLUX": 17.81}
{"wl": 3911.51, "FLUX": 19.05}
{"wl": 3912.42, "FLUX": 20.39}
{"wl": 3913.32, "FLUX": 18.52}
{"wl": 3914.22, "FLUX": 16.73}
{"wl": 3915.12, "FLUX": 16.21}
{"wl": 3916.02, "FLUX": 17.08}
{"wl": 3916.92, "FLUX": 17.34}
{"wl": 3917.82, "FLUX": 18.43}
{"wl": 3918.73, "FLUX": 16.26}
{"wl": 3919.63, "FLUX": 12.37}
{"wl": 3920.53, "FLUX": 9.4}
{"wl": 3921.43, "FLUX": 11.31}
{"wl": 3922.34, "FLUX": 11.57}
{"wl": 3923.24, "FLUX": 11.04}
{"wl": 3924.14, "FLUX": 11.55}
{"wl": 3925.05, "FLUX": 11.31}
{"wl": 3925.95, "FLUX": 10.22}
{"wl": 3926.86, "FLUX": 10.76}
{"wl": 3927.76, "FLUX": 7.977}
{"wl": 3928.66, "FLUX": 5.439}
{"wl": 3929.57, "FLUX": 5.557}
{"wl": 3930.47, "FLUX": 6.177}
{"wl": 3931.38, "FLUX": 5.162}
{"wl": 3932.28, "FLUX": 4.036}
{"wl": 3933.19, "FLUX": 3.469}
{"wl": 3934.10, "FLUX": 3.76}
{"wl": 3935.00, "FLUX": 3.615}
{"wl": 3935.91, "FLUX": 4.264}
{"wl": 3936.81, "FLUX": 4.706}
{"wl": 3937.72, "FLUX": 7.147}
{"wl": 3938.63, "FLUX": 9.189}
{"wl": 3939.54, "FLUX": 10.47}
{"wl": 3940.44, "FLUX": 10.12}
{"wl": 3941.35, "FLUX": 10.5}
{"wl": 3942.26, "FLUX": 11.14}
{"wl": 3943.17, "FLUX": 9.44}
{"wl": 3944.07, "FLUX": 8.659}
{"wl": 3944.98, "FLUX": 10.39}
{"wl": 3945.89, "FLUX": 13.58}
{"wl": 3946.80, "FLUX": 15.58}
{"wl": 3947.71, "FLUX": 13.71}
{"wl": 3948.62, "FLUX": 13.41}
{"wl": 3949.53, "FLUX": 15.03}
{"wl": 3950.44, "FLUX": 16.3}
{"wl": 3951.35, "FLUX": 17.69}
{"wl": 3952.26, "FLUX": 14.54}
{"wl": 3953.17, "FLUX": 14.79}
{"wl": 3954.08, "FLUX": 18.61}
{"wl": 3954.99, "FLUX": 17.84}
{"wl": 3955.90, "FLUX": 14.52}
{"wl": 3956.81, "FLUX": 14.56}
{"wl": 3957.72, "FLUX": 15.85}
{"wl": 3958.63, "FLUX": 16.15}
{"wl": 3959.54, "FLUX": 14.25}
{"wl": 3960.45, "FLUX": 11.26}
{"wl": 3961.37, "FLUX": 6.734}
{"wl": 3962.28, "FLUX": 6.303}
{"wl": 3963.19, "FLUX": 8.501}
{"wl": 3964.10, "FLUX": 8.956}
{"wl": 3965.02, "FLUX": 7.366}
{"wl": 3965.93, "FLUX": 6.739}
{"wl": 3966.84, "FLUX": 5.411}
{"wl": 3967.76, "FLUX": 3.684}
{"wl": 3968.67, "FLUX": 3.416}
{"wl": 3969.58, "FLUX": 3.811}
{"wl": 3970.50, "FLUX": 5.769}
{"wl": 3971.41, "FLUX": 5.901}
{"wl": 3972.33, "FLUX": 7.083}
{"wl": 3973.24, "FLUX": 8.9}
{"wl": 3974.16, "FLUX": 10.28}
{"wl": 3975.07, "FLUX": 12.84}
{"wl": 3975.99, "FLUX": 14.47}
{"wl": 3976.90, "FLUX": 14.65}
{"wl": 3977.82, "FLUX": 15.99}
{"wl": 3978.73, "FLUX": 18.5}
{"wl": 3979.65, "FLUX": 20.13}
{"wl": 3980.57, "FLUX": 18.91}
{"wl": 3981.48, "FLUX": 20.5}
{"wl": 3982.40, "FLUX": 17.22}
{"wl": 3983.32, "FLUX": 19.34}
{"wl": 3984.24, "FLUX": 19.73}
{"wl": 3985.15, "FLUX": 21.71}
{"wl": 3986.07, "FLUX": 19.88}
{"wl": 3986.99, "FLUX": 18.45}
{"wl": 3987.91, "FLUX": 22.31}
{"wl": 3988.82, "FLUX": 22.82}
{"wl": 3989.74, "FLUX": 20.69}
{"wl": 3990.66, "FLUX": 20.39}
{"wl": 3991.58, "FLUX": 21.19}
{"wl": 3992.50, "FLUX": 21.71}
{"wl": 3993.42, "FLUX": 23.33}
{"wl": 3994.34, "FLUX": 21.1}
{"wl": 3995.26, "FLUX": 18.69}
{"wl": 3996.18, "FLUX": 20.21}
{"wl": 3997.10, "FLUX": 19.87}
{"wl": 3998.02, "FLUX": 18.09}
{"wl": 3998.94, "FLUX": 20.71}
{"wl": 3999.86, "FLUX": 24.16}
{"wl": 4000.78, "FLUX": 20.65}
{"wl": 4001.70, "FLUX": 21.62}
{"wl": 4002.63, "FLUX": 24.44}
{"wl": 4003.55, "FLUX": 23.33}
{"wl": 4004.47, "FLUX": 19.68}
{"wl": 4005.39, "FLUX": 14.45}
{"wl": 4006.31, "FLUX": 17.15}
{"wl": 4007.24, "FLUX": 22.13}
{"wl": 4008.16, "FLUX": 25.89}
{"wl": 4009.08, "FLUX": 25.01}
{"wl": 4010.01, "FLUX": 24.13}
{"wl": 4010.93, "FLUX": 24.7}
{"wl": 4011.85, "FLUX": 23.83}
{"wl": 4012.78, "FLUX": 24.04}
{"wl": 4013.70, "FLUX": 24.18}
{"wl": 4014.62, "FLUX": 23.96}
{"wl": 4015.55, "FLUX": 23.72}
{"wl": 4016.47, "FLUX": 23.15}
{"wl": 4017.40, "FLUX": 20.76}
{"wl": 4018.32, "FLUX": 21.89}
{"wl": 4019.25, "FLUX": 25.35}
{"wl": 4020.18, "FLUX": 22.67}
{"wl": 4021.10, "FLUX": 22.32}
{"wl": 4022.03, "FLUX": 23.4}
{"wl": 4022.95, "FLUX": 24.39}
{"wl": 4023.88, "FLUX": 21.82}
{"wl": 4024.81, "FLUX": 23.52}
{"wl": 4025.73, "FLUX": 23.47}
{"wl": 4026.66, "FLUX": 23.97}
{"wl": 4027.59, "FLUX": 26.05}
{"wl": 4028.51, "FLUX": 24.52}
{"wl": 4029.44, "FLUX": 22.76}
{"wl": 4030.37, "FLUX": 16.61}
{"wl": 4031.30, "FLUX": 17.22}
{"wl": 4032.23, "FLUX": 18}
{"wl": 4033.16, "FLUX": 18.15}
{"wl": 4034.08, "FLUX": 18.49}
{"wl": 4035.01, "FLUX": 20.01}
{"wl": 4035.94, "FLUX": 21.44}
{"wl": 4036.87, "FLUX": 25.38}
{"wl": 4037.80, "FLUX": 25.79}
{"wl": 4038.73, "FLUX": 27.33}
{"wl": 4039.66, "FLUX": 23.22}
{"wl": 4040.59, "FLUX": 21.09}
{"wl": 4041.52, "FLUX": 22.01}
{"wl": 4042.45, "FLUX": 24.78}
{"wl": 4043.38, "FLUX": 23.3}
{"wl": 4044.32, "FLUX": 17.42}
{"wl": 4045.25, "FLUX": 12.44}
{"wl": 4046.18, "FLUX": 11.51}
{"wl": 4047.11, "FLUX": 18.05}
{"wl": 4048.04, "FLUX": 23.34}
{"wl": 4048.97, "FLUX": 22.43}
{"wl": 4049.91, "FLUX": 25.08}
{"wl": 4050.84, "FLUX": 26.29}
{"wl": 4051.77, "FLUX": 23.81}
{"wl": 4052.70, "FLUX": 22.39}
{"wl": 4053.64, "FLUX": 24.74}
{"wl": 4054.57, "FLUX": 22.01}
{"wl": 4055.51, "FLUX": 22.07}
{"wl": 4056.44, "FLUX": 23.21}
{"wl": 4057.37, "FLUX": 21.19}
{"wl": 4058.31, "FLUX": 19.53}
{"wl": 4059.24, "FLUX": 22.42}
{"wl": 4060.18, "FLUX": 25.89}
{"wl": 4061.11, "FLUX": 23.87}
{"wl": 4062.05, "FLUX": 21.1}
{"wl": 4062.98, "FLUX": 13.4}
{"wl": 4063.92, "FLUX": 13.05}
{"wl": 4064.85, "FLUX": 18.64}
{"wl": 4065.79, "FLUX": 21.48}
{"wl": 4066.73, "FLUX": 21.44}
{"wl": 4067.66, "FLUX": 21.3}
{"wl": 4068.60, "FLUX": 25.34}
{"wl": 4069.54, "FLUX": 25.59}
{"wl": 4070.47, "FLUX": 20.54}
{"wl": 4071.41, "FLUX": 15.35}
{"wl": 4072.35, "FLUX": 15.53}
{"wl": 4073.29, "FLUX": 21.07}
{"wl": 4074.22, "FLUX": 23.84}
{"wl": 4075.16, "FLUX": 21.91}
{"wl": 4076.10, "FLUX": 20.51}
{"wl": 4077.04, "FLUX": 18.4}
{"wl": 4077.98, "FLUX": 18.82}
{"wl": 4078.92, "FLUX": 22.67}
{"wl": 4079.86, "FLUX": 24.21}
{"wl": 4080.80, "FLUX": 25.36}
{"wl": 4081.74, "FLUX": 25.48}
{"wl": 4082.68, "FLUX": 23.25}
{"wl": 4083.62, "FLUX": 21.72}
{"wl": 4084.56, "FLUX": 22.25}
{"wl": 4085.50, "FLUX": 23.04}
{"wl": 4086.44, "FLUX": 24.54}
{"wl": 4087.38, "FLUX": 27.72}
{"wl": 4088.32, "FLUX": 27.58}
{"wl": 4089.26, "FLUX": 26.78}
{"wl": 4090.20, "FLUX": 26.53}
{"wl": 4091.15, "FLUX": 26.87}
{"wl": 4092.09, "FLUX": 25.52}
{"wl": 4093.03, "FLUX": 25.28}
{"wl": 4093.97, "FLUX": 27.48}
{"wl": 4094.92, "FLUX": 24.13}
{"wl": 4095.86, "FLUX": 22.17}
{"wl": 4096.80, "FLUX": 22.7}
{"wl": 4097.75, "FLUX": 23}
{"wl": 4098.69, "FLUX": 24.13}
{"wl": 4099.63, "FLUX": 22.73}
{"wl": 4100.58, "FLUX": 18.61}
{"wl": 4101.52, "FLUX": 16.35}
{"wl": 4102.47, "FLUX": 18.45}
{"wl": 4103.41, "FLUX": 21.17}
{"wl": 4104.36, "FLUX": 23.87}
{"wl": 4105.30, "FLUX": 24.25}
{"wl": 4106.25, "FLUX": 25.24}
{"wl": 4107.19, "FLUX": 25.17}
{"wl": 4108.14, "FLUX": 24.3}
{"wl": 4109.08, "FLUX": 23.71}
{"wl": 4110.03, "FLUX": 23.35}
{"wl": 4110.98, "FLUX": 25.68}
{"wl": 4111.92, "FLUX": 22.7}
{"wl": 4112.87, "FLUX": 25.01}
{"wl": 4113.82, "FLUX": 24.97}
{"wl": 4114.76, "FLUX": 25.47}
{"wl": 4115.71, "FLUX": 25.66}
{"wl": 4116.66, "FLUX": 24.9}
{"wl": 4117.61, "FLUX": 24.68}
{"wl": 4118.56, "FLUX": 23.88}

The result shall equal 1.9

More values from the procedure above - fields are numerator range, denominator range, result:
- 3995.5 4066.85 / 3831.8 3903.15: 1.77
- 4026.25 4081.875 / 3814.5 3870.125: 2.11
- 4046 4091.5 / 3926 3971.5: 2.43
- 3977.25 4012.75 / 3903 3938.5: 1.87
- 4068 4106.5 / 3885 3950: 2.03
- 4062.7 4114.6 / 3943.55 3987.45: 1.84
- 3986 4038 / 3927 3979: 2.24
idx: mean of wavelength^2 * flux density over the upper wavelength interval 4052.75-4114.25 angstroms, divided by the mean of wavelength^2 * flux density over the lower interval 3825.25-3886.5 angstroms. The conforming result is 2.1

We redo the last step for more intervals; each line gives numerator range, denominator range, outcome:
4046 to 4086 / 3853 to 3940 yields 1.81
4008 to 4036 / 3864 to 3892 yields 1.68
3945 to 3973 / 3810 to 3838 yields 1.29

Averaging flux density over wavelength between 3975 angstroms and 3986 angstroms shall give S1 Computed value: 18.1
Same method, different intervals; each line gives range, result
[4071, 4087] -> 21.7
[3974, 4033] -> 21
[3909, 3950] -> 11.3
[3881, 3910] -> 14.4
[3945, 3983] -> 12.4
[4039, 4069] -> 21.2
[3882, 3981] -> 12.3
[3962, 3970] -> 6.03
